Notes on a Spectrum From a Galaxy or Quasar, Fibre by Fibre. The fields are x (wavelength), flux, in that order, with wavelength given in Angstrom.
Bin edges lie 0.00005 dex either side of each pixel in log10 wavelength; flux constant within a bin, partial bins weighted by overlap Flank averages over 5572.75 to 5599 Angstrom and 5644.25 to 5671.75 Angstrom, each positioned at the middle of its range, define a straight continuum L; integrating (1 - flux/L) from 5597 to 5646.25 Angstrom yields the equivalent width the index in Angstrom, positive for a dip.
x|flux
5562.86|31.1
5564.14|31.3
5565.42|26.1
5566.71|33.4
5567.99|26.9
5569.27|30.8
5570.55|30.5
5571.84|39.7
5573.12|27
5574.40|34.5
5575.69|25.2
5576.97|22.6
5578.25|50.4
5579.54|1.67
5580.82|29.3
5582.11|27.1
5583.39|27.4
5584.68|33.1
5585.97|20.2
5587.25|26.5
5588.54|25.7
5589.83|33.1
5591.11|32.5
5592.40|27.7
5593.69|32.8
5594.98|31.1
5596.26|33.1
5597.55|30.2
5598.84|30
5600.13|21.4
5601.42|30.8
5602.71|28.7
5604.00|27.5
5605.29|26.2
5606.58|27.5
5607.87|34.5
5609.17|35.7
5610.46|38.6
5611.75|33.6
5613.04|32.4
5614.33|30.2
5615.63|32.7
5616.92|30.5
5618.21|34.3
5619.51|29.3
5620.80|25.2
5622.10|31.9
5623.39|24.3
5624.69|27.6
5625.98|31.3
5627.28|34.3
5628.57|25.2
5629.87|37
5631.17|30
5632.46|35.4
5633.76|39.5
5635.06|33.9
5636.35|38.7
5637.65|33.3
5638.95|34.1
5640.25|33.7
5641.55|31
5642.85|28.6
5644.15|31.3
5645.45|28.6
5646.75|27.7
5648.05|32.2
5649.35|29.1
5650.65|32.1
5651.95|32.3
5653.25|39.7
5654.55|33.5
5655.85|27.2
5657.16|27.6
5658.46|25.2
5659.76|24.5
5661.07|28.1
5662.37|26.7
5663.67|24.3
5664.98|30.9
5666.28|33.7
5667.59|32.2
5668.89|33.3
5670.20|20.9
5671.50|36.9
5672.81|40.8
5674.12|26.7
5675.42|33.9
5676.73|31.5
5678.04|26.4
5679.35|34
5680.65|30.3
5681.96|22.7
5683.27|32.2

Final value -3.5 Angstrom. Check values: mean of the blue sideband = 28.6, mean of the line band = 31.3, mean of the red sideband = 29.8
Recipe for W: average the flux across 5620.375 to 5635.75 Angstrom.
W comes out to 31.4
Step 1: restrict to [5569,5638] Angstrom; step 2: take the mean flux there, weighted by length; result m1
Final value 30.4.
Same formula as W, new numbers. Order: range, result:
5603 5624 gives 30.9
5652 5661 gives 29.7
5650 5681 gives 30.5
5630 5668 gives 31.3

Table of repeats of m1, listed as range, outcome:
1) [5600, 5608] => 28.1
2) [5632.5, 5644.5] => 33.9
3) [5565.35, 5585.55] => 29.1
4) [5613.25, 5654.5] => 31.8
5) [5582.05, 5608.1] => 28.9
